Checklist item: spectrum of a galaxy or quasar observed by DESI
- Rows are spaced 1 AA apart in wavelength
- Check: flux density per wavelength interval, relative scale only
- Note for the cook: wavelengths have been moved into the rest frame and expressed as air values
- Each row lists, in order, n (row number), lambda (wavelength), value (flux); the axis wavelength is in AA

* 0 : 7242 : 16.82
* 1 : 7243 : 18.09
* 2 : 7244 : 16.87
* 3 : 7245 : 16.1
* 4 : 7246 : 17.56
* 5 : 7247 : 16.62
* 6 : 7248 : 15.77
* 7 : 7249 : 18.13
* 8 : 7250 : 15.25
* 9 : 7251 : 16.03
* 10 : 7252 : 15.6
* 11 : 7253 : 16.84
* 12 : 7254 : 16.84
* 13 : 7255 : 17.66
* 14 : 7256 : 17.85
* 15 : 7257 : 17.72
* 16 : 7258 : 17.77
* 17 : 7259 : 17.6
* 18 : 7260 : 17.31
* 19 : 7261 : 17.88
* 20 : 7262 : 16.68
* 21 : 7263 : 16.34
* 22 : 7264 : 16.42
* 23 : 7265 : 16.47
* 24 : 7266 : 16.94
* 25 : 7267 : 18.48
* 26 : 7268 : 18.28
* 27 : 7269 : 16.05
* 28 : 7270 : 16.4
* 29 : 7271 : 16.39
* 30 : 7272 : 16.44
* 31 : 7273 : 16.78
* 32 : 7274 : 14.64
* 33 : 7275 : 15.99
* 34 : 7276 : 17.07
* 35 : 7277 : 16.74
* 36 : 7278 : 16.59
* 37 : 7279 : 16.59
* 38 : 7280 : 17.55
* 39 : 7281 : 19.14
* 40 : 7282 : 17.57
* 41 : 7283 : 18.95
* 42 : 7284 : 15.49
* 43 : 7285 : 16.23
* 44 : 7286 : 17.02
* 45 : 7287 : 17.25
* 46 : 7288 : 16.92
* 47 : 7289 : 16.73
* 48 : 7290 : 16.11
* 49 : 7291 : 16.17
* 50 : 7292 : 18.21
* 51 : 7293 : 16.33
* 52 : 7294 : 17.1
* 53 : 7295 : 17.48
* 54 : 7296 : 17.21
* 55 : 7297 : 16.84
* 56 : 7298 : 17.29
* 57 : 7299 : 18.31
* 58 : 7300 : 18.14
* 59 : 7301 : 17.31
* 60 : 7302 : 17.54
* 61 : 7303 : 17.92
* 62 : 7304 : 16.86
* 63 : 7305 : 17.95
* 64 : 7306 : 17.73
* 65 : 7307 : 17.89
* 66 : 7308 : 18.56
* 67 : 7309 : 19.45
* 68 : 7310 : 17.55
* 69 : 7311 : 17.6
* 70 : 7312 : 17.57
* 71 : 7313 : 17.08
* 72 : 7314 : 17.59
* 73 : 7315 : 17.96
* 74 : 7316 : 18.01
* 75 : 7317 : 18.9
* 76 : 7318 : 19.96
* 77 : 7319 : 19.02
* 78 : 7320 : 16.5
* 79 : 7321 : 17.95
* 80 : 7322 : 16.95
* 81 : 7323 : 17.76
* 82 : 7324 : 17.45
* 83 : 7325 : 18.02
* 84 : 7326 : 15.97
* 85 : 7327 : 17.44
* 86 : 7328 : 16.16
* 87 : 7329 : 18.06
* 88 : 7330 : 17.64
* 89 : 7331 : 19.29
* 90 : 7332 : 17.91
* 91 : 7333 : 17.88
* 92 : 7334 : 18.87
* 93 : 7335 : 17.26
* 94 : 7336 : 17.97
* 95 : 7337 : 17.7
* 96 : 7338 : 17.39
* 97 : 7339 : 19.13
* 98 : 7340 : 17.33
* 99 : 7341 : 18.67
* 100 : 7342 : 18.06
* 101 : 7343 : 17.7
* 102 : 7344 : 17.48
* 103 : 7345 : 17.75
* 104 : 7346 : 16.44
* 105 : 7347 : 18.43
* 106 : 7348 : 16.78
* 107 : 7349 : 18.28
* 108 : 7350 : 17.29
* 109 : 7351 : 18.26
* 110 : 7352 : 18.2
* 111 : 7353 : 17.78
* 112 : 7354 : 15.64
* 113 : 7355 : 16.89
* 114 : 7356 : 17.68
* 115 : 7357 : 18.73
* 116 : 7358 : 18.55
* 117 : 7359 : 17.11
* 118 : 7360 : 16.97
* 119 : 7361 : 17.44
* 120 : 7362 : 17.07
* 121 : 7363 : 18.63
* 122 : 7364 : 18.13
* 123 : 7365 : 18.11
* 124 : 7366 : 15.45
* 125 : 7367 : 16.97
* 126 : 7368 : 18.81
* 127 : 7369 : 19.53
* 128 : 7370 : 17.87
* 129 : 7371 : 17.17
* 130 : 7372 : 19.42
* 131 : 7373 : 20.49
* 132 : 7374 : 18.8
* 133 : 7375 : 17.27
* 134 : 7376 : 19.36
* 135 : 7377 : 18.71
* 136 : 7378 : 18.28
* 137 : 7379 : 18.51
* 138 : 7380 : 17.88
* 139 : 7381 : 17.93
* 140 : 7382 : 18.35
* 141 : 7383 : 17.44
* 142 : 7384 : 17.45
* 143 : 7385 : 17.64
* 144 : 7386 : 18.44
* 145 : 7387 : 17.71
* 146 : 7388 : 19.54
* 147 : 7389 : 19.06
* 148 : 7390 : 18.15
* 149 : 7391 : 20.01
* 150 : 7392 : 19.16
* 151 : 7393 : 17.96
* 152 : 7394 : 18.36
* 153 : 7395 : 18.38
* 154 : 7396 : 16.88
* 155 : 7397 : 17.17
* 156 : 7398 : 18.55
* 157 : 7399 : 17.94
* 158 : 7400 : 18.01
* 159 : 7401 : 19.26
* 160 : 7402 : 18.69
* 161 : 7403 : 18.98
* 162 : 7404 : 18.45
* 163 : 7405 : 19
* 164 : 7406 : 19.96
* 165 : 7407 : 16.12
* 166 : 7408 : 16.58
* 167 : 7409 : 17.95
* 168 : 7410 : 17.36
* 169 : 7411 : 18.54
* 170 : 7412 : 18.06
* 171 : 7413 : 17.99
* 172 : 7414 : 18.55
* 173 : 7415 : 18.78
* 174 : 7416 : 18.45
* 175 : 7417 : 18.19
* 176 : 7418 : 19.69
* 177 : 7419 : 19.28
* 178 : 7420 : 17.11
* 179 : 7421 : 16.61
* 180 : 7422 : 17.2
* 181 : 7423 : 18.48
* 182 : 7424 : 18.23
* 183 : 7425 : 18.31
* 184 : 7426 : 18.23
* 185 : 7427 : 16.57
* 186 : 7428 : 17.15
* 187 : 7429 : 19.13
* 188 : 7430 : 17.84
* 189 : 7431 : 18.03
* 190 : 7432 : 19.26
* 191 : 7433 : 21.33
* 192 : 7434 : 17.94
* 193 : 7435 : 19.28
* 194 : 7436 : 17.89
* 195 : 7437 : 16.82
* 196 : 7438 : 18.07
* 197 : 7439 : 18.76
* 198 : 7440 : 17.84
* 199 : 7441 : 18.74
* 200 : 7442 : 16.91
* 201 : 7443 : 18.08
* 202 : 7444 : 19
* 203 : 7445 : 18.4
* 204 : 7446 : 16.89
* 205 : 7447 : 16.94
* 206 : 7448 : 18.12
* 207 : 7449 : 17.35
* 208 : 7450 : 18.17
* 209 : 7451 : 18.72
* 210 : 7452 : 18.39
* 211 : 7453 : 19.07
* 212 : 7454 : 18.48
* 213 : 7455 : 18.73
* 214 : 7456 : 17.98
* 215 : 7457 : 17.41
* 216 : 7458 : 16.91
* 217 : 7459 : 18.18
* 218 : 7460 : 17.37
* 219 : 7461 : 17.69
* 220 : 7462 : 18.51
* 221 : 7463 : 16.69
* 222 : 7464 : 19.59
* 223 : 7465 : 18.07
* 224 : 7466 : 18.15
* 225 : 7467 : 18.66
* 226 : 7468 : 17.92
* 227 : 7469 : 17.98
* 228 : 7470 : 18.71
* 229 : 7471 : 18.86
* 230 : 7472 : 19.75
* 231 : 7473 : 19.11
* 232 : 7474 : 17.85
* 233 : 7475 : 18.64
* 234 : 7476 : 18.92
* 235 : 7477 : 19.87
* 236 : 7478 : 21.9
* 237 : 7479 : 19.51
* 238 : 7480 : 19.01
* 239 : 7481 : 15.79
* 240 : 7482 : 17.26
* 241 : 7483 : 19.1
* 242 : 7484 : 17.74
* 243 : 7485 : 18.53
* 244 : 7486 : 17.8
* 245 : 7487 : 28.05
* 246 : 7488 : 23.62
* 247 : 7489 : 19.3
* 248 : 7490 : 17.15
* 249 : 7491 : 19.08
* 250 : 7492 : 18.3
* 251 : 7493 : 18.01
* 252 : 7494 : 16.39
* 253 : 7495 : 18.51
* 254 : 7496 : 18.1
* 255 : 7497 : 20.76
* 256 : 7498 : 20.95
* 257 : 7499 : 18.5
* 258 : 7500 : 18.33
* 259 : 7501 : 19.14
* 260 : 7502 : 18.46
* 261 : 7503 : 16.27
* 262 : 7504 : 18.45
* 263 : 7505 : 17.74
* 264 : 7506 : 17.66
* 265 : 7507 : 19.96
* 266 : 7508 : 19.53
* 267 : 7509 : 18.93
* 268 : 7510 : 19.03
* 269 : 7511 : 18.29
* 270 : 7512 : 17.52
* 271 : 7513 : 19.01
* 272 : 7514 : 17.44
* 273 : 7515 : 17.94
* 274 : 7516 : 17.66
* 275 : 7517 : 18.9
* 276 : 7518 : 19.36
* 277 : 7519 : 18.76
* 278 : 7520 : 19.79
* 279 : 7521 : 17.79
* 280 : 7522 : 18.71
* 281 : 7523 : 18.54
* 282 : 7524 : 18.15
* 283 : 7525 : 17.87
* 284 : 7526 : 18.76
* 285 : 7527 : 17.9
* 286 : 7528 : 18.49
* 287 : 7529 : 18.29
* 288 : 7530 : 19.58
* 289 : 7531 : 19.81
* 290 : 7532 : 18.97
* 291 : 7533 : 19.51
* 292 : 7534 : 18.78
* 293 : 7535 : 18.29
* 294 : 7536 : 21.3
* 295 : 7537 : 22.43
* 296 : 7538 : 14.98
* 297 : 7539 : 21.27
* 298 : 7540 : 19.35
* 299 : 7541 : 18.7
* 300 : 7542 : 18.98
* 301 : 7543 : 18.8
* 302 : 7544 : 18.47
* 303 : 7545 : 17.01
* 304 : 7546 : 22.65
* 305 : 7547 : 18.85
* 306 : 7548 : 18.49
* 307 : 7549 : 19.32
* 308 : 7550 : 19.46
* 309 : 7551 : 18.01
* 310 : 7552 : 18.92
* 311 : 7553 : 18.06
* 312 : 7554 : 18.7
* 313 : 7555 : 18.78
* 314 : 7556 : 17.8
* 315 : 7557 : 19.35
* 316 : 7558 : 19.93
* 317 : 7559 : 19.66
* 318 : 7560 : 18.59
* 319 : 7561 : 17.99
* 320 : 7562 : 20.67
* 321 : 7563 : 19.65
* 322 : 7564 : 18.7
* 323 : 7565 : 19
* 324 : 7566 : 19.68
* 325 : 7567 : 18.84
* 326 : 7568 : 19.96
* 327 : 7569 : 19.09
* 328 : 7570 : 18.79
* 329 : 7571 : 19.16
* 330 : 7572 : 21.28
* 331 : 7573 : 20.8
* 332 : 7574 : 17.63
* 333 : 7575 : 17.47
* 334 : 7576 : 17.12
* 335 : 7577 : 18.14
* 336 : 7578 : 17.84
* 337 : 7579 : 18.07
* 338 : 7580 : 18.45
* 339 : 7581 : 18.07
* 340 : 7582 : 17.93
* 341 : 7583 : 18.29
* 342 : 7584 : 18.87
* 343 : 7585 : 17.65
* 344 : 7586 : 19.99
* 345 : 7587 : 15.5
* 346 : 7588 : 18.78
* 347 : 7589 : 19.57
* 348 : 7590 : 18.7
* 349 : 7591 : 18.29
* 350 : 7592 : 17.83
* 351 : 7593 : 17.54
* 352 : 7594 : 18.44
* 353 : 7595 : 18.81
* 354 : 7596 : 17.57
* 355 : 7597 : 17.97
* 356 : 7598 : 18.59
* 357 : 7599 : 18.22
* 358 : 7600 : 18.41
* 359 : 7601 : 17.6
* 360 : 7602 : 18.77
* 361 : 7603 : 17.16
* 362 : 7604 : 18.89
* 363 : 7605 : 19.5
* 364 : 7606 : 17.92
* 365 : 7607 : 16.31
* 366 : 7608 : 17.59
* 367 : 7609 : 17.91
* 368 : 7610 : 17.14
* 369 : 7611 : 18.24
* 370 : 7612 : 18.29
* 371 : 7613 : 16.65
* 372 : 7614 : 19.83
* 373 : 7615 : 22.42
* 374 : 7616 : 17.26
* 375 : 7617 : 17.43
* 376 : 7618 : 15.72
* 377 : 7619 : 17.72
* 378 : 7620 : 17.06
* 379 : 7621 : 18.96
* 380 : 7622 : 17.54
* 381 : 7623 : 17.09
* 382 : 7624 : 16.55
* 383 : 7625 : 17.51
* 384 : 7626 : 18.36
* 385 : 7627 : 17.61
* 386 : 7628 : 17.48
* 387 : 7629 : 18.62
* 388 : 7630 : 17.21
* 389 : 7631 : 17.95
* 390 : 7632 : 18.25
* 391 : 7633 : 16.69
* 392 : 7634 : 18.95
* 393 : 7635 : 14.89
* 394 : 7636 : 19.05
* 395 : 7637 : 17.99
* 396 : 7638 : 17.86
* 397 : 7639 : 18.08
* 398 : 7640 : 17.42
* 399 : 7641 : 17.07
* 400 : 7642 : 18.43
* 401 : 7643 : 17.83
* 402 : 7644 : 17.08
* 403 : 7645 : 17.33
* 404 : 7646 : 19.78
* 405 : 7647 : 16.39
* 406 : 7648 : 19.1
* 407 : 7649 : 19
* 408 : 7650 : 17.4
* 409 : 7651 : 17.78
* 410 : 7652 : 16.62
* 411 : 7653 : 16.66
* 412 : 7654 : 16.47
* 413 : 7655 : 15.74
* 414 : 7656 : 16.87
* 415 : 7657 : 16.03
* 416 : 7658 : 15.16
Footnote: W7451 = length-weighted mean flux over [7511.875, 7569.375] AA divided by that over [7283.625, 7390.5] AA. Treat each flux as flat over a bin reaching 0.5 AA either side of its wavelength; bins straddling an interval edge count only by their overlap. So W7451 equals 1.1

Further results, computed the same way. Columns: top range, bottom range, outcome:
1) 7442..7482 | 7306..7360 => 1.03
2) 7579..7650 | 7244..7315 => 1.05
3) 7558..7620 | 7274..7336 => 1.05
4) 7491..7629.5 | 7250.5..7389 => 1.05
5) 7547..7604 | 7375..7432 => 1.02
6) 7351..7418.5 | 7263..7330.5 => 1.05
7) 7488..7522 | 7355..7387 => 1.03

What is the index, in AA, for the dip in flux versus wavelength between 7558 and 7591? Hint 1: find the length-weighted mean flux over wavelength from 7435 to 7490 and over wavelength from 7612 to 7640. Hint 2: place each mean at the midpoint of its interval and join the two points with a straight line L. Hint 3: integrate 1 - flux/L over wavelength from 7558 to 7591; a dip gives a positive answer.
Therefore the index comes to -1.3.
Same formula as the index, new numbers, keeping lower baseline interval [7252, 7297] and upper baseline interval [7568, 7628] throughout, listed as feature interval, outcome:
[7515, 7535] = -0.87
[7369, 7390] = -1.23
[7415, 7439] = -0.95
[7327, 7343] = -0.67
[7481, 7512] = -1.89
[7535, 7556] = -1.27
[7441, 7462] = -0.40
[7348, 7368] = -0.29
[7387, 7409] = -1.17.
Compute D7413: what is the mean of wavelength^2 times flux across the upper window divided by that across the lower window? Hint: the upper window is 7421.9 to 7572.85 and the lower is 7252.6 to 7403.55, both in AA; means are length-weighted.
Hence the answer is 1.1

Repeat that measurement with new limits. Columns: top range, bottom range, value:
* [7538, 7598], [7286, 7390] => 1.12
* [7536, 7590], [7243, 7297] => 1.21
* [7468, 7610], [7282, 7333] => 1.14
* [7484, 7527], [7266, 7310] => 1.16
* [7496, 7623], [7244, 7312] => 1.17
